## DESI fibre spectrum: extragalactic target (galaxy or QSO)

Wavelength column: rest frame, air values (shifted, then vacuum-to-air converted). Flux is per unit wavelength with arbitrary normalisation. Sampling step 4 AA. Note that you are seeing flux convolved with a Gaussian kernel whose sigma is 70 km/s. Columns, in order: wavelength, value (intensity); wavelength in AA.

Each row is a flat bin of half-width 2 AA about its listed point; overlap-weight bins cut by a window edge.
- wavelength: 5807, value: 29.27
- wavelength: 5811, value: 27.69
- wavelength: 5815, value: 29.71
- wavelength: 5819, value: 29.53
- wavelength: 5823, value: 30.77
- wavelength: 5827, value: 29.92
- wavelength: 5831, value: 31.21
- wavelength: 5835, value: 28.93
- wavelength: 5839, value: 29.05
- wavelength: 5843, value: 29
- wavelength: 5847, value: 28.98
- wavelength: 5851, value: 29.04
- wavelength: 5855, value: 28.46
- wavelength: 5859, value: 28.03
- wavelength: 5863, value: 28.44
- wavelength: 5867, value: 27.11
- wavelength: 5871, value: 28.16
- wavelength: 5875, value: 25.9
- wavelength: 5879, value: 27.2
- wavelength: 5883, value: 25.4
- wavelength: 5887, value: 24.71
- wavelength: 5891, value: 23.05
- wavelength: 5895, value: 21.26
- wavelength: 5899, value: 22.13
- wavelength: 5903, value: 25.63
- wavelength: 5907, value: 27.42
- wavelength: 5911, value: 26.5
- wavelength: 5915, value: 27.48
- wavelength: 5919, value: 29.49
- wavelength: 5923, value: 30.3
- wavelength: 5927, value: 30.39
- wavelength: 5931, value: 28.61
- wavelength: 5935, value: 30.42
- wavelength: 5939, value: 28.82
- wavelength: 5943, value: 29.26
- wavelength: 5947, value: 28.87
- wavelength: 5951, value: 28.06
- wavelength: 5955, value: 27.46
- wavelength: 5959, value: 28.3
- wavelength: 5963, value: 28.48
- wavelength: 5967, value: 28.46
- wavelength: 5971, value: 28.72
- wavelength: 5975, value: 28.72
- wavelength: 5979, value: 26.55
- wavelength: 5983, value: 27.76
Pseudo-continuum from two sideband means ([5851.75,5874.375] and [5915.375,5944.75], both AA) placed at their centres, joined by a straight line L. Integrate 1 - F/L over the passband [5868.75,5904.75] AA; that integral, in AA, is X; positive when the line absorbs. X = 4.6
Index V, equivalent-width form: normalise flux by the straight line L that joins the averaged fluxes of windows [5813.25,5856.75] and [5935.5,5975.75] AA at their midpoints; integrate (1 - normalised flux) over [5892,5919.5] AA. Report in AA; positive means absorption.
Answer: 3.4 AA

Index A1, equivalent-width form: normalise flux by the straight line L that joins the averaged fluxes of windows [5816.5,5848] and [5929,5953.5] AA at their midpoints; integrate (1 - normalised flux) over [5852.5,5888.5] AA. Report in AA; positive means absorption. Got 2.9 AA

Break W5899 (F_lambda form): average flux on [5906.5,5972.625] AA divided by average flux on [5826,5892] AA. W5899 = 1.03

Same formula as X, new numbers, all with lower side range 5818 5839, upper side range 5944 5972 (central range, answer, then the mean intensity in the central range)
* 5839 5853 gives 0.4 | 29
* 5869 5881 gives 0.9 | 27.1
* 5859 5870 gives 0.6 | 27.9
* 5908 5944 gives -0.3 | 29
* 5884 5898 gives 2.9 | 23.1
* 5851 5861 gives 0.4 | 28.4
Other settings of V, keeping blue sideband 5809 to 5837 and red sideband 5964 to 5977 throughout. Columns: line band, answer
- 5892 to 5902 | 2.38 AA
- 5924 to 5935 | -0.31 AA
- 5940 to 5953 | 0.03 AA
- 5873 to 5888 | 1.74 AA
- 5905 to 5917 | 0.79 AA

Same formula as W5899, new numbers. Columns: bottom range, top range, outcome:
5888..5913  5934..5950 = 1.20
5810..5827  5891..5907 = 0.80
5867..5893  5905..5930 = 1.11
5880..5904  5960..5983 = 1.18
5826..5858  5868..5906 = 0.85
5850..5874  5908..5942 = 1.03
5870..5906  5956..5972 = 1.15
